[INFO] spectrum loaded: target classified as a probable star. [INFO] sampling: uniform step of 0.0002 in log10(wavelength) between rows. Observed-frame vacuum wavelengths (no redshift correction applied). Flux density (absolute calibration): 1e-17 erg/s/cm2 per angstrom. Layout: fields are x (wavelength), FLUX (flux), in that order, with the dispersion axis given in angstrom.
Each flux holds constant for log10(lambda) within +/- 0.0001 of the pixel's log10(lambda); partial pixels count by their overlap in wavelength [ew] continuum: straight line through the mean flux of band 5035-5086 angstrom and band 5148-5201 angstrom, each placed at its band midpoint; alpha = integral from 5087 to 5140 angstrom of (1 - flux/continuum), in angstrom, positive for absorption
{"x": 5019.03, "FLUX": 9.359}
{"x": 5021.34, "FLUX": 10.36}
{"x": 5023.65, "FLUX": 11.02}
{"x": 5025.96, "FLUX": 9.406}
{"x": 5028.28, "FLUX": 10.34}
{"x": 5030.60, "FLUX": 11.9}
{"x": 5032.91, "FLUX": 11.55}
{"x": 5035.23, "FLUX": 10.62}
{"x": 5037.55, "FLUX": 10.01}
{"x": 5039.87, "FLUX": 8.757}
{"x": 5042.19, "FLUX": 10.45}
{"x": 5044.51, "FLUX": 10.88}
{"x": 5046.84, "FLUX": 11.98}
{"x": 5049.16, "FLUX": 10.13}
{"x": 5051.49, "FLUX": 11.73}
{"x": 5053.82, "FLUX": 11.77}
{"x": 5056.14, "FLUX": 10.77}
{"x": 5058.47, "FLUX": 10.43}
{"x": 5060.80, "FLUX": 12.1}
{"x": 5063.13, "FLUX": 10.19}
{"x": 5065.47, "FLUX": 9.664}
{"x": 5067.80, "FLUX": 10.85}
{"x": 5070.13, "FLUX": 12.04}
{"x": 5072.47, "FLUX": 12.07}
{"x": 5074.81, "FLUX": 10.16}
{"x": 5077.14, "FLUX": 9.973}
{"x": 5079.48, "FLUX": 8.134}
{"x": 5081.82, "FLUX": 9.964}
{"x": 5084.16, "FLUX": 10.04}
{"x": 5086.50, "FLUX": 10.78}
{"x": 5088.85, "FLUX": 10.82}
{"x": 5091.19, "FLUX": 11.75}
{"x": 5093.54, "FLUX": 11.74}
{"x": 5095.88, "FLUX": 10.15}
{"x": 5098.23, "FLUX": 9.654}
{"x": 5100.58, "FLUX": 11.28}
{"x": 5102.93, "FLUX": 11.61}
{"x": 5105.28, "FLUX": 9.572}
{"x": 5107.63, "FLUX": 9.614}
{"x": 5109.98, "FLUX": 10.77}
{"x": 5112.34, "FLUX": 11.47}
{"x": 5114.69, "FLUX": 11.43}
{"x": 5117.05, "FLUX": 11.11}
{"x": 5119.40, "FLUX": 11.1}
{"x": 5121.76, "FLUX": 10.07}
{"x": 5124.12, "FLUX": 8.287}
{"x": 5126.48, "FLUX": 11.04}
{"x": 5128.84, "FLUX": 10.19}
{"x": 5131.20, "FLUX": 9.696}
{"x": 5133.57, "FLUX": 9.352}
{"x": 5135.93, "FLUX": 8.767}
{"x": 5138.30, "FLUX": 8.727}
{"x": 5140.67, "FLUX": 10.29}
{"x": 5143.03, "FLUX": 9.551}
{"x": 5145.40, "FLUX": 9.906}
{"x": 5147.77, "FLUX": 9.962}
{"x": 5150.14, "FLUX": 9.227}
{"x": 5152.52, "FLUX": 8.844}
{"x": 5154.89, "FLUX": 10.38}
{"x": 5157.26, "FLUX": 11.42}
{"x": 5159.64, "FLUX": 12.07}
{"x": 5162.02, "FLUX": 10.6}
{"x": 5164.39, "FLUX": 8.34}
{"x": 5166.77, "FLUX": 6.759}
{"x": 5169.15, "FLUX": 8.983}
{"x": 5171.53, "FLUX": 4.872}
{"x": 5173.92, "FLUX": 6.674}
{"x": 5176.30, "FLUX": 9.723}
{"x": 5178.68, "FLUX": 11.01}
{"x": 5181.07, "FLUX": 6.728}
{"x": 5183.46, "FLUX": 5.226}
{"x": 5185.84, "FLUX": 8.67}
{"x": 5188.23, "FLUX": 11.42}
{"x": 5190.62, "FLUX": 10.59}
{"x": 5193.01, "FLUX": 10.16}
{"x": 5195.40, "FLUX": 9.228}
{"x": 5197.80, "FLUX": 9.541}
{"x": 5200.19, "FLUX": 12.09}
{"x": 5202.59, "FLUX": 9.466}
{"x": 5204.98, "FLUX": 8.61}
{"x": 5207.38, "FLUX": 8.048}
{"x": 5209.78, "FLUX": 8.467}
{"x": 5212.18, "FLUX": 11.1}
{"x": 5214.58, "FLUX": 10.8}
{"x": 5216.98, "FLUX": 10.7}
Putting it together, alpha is -2.3 angstrom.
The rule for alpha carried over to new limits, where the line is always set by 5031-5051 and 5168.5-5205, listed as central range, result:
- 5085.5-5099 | -1.08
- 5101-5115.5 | -1.32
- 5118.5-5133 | -0.53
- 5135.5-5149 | -0.16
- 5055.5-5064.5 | -0.37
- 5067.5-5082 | -0.30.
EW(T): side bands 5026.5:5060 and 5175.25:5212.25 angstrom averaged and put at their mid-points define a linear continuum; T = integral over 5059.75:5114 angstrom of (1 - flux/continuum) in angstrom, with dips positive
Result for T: -1.4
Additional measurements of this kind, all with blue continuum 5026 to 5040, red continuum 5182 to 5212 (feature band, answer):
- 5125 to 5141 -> 0.2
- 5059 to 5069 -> -0.3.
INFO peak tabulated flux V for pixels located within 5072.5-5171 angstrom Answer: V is 12.07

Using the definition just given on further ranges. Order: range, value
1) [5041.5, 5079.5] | 12.1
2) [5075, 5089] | 10.82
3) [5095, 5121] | 11.61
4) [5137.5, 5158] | 11.42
